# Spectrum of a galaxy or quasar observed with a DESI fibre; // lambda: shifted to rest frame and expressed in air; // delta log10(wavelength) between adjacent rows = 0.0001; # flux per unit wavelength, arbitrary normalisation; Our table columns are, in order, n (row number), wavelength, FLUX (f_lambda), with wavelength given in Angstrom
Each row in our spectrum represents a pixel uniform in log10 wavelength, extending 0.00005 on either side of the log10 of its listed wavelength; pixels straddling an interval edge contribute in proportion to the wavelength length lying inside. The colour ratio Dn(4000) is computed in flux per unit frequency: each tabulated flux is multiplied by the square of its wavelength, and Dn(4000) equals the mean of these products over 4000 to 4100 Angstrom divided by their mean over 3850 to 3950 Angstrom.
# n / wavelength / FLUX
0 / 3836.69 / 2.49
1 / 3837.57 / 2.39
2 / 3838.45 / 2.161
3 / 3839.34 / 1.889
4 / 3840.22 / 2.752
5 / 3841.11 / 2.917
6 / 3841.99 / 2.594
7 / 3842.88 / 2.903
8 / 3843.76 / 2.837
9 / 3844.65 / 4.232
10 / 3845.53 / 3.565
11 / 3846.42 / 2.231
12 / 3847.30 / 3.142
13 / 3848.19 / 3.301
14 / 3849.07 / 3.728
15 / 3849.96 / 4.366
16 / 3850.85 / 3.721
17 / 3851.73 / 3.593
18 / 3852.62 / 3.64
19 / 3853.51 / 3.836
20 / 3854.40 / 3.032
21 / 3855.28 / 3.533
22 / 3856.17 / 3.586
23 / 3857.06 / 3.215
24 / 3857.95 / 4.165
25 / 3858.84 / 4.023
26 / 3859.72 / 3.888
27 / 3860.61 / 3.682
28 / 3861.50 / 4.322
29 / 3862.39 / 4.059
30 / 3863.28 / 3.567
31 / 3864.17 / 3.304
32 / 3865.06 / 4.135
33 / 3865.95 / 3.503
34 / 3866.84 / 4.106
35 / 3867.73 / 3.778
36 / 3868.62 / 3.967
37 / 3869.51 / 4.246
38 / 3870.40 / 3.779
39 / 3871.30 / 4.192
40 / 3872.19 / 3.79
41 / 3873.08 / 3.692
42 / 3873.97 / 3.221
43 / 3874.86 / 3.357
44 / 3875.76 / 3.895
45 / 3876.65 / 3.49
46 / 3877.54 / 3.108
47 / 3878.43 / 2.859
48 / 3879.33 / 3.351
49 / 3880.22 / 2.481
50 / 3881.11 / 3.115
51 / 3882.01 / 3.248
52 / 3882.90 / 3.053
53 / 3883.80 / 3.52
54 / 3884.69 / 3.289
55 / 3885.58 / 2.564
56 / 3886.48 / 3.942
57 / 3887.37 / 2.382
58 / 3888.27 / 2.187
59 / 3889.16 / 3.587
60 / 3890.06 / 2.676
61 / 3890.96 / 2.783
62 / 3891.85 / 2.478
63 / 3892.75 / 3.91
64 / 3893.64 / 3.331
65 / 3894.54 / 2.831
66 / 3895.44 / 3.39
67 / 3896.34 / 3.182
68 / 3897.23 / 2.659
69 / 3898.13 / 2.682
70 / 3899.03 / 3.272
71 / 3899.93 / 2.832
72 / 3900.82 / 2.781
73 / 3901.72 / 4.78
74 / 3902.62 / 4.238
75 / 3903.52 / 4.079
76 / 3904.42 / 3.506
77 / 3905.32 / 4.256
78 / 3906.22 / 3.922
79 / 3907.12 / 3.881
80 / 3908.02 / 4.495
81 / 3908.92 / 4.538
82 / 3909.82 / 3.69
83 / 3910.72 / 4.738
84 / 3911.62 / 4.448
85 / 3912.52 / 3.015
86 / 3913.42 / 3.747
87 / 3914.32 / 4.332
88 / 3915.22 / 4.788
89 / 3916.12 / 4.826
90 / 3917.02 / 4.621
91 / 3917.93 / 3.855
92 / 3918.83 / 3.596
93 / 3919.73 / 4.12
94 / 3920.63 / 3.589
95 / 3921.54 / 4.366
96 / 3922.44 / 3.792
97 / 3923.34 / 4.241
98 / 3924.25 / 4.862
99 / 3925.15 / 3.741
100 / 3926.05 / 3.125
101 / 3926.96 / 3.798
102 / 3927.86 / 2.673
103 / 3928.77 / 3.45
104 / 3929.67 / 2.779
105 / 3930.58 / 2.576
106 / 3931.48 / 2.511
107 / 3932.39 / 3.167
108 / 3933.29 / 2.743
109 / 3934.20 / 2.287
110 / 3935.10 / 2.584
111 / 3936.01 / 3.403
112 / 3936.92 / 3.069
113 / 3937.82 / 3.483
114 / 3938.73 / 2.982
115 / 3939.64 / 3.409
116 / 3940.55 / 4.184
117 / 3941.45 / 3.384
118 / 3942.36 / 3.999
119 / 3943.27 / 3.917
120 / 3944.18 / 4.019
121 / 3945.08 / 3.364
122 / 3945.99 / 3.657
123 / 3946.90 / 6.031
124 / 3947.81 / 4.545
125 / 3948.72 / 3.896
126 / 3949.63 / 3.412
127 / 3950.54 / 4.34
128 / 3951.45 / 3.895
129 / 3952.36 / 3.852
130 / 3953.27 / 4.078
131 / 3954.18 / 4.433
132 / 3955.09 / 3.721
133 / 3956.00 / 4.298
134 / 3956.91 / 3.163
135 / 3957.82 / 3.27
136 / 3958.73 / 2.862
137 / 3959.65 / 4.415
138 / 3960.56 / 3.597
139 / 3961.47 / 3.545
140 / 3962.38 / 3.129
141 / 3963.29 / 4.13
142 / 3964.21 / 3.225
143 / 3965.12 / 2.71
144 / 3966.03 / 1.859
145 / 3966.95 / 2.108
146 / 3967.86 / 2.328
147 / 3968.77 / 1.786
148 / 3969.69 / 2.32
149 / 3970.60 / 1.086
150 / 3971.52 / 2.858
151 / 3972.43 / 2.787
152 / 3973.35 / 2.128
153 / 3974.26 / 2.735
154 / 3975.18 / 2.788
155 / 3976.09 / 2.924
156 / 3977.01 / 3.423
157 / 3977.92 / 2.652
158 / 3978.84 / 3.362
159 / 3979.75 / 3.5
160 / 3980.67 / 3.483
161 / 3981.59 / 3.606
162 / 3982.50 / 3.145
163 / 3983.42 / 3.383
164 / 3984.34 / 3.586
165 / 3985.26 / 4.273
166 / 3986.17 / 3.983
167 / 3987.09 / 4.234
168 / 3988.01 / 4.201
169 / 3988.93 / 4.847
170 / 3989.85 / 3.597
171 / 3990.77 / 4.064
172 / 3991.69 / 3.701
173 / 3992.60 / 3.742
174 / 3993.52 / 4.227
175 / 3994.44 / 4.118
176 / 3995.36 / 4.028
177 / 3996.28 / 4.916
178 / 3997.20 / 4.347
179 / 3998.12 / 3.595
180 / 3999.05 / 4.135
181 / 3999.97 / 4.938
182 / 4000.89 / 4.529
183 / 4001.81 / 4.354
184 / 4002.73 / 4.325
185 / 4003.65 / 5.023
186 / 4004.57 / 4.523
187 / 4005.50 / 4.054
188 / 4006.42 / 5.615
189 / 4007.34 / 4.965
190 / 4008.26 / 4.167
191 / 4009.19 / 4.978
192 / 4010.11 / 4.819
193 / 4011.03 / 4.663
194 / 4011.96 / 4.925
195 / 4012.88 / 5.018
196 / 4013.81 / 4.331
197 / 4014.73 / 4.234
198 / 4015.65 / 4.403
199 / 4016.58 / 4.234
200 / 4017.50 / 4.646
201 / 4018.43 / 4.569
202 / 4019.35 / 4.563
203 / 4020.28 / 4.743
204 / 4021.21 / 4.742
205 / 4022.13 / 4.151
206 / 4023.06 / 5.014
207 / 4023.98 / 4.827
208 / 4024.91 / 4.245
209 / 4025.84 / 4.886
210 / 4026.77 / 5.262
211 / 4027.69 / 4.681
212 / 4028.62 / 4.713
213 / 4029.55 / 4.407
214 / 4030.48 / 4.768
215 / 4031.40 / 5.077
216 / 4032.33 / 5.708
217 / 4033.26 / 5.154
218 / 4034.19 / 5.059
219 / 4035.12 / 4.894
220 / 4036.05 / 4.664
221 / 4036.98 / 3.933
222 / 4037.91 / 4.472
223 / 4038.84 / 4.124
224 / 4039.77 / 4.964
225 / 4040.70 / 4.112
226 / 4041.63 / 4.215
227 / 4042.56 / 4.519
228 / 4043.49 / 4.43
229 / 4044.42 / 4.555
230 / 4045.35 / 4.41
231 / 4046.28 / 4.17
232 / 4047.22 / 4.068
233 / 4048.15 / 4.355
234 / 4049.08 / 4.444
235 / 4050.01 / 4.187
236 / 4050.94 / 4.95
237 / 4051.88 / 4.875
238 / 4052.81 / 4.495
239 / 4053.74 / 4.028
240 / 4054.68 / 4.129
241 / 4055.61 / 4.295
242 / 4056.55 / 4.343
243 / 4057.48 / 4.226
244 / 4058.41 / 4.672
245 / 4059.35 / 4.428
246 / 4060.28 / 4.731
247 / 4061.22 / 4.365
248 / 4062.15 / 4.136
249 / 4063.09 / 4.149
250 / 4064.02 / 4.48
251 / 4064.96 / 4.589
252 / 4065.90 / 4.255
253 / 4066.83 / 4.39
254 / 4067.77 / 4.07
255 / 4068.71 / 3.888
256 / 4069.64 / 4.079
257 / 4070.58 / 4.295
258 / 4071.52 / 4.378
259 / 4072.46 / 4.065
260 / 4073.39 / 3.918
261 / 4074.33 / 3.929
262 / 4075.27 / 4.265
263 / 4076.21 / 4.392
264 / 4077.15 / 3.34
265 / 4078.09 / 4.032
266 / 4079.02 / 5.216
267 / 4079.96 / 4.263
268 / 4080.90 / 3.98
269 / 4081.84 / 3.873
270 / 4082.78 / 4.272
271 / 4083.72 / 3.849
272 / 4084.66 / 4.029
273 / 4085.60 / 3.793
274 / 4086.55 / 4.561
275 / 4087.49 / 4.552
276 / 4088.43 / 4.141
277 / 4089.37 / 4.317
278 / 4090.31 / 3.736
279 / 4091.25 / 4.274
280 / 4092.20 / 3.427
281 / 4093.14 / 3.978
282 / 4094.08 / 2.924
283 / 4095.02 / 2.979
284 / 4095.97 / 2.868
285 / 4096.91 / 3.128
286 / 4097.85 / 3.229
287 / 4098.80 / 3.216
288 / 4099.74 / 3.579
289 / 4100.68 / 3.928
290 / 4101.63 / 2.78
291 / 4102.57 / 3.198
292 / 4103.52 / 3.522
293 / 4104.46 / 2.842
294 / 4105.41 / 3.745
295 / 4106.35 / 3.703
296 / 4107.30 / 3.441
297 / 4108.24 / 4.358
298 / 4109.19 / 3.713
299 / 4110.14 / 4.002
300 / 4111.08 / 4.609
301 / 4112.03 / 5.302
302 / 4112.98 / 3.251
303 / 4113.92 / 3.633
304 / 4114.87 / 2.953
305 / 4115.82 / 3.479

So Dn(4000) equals 1.3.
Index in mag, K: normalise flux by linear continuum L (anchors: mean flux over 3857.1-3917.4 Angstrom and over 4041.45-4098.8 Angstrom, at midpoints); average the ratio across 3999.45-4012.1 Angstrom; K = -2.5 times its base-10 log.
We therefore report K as -0.19 mag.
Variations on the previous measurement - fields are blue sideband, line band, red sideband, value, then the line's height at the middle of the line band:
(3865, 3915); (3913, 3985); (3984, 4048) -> 0.151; 3.97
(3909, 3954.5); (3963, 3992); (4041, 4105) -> 0.222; 3.85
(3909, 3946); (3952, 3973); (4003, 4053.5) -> 0.268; 3.98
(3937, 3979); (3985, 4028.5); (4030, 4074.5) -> -0.149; 3.91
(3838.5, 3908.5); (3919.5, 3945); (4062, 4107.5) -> 0.036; 3.55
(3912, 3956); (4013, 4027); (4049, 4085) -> -0.129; 4.07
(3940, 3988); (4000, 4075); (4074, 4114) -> -0.233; 3.64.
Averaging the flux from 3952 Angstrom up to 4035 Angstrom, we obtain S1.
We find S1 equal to 3.98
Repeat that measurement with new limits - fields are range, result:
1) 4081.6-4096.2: 3.86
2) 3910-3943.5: 3.62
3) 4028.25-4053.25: 4.58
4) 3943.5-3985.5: 3.34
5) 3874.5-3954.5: 3.57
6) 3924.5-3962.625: 3.55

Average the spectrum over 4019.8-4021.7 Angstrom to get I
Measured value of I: 4.72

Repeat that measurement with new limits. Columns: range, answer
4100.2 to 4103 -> 3.31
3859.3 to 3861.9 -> 3.96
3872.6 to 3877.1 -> 3.54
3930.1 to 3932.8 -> 2.74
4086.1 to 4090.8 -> 4.27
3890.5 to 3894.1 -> 3.12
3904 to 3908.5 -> 4.02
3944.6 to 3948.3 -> 4.4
